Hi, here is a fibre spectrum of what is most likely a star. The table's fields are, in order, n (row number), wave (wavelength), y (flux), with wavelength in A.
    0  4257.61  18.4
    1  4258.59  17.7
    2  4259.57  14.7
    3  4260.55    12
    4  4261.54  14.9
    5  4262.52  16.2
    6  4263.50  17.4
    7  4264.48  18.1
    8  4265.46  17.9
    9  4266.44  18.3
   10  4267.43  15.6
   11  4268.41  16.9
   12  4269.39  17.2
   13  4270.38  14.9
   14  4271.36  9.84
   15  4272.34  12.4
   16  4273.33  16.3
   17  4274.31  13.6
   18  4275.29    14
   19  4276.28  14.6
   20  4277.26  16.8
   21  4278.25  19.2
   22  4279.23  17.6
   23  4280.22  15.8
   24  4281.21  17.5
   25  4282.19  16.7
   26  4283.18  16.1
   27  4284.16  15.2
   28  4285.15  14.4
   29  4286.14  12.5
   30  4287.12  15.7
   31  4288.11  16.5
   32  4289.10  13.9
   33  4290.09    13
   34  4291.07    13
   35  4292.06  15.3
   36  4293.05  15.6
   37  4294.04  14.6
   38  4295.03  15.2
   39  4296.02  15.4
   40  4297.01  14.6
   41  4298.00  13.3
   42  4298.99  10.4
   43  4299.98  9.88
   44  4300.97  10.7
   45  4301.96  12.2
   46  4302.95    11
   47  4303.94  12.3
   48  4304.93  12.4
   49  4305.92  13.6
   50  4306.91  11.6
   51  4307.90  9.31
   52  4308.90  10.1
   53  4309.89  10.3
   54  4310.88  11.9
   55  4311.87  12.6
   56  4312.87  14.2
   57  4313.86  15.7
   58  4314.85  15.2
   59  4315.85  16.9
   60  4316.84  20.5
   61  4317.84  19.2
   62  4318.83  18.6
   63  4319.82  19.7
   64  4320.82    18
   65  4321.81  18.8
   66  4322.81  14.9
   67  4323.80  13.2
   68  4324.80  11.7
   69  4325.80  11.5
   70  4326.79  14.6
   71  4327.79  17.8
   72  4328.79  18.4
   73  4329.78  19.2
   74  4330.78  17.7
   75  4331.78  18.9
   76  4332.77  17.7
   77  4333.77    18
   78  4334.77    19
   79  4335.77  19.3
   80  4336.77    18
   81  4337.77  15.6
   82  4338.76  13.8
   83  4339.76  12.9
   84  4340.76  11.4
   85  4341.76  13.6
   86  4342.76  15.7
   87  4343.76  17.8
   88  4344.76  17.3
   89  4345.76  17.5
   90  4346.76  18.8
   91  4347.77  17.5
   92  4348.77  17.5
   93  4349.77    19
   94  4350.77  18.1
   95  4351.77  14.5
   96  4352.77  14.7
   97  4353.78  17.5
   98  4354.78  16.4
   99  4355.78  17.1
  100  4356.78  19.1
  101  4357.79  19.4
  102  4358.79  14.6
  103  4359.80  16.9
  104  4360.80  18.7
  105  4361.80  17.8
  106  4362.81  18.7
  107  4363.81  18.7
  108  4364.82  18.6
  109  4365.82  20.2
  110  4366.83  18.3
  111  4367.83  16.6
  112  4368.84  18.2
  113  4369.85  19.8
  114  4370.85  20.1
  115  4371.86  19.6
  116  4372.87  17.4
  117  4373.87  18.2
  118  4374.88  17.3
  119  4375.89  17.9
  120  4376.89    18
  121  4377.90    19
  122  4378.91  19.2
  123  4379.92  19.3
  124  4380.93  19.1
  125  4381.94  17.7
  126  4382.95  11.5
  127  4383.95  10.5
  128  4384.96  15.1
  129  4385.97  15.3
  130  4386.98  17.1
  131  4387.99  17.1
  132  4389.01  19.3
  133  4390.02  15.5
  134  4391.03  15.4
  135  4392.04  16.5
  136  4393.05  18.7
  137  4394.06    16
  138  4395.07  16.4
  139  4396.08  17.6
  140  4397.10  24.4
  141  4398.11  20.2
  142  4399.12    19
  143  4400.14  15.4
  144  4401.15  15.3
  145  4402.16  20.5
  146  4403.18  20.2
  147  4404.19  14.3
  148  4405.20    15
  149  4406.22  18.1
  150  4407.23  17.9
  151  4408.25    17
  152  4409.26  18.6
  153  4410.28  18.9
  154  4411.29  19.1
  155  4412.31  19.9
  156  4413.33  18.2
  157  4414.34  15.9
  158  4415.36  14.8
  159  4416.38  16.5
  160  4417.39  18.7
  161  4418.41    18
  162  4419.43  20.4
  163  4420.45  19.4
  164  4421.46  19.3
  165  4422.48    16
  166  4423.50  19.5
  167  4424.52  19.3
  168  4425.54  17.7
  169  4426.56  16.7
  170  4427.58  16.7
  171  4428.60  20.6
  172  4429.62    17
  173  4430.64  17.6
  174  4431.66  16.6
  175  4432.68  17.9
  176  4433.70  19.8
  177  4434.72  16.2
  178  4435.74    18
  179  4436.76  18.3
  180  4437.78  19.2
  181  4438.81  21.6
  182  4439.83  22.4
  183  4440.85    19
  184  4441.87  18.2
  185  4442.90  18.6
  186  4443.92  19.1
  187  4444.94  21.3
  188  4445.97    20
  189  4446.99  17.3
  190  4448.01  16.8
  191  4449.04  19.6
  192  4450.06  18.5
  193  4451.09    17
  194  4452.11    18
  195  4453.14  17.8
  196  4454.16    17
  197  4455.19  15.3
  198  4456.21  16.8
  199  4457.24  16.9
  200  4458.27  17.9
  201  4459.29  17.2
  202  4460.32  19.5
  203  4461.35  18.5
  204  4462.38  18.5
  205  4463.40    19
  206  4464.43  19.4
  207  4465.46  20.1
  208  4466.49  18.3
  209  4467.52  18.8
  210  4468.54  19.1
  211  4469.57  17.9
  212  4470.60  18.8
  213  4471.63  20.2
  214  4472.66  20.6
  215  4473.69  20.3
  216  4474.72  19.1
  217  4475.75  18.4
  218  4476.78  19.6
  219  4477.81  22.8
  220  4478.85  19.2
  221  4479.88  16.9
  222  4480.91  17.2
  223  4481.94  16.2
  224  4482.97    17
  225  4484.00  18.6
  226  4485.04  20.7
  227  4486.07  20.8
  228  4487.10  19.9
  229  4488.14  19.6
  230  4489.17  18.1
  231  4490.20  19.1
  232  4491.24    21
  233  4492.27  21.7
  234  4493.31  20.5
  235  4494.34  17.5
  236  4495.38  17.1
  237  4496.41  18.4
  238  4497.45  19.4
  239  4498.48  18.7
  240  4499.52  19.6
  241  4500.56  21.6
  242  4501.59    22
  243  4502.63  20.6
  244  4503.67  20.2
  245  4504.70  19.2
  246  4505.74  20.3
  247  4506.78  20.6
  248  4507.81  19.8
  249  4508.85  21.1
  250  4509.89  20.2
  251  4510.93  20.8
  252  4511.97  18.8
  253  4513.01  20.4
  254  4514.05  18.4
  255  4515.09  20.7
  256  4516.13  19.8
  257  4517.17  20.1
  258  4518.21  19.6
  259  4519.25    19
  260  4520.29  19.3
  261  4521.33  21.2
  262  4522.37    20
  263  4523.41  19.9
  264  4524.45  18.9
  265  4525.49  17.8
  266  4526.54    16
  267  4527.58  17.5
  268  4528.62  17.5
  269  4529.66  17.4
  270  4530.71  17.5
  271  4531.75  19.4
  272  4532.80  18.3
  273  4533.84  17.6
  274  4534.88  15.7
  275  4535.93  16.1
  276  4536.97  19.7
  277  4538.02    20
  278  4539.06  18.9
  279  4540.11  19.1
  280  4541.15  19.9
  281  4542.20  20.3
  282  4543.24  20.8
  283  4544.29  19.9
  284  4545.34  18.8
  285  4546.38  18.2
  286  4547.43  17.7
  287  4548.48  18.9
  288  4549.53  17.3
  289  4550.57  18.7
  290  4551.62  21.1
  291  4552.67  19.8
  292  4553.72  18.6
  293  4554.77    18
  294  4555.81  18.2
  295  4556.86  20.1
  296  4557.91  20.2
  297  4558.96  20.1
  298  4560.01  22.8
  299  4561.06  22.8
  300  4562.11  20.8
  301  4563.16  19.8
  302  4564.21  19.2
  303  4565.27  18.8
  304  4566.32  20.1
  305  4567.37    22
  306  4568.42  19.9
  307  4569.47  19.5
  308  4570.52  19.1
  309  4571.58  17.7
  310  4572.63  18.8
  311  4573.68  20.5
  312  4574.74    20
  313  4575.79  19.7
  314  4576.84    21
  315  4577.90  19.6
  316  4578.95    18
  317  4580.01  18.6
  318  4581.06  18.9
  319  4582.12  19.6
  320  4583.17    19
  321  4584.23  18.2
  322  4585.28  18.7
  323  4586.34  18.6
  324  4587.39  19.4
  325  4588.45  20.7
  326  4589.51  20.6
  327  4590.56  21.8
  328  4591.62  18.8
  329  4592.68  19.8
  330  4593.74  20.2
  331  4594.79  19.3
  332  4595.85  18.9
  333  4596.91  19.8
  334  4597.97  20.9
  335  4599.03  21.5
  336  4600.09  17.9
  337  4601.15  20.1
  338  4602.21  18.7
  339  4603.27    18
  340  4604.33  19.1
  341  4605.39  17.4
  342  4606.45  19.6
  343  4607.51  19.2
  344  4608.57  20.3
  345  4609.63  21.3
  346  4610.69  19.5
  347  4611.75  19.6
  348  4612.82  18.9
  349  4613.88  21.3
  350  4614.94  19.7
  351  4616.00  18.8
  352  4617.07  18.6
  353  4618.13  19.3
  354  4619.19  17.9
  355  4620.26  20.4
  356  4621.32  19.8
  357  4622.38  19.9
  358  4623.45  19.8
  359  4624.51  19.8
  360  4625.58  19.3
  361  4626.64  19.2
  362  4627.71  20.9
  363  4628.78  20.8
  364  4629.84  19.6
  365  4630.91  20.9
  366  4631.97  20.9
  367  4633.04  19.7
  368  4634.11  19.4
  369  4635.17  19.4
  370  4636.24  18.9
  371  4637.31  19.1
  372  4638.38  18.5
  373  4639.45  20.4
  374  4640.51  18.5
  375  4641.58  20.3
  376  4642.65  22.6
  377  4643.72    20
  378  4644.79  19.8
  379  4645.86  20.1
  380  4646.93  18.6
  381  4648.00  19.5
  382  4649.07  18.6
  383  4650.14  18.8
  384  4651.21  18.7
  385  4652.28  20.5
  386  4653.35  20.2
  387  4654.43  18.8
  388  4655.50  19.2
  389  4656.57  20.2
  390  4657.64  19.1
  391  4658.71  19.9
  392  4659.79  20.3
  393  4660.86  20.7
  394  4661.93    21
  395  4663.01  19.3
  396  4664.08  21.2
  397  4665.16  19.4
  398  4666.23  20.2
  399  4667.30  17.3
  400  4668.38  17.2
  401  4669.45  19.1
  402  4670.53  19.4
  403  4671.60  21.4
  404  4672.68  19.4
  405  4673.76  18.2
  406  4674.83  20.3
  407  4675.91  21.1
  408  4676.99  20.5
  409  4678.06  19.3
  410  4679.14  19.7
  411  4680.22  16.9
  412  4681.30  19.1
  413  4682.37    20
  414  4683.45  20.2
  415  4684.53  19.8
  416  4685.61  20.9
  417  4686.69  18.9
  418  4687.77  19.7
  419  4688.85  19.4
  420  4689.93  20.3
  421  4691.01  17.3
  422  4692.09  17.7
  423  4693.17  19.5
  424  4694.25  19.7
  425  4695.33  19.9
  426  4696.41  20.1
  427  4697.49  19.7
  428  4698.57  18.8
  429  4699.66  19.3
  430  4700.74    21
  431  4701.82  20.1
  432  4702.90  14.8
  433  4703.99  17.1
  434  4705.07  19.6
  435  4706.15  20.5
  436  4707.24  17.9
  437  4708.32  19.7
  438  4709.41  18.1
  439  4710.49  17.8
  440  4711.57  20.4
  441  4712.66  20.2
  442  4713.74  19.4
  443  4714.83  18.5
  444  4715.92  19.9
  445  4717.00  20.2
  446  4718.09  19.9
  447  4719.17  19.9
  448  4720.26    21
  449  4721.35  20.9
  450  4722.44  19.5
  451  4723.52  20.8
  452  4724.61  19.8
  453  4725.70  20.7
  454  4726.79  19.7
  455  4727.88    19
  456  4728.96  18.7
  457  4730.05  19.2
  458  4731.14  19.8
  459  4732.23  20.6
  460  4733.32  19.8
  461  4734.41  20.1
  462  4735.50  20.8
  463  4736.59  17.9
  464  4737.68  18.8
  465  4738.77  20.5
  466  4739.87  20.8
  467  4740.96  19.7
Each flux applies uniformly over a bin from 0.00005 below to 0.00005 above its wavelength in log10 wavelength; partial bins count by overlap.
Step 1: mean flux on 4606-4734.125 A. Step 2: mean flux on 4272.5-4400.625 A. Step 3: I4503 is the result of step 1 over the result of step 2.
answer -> 1.21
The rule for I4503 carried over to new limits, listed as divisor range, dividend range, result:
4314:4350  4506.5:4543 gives 1.14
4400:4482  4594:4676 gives 1.07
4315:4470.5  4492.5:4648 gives 1.10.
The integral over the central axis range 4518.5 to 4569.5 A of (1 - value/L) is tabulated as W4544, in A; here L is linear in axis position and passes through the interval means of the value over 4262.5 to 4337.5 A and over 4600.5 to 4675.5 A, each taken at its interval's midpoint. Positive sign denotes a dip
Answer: -2.18 A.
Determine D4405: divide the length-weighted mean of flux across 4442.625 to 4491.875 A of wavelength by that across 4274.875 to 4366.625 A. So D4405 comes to 1.19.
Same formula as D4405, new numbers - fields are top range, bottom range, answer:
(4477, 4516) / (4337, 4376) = 1.14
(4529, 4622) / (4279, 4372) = 1.22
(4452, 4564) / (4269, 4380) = 1.20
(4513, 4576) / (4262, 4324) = 1.30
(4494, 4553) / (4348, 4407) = 1.09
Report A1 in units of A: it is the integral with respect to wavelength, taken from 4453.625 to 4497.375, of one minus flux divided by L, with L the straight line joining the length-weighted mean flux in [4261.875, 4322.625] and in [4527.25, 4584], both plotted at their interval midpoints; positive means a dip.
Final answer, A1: -2.23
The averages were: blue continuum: 14.9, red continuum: 19.2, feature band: 18.8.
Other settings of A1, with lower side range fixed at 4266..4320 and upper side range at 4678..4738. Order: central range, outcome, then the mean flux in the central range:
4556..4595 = -4.2 A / 19.8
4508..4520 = -1.9 A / 19.9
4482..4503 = -3.3 A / 19.5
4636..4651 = -0.7 A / 19.5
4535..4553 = -1.6 A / 19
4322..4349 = -2.3 A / 16.3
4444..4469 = -2.8 A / 18.3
